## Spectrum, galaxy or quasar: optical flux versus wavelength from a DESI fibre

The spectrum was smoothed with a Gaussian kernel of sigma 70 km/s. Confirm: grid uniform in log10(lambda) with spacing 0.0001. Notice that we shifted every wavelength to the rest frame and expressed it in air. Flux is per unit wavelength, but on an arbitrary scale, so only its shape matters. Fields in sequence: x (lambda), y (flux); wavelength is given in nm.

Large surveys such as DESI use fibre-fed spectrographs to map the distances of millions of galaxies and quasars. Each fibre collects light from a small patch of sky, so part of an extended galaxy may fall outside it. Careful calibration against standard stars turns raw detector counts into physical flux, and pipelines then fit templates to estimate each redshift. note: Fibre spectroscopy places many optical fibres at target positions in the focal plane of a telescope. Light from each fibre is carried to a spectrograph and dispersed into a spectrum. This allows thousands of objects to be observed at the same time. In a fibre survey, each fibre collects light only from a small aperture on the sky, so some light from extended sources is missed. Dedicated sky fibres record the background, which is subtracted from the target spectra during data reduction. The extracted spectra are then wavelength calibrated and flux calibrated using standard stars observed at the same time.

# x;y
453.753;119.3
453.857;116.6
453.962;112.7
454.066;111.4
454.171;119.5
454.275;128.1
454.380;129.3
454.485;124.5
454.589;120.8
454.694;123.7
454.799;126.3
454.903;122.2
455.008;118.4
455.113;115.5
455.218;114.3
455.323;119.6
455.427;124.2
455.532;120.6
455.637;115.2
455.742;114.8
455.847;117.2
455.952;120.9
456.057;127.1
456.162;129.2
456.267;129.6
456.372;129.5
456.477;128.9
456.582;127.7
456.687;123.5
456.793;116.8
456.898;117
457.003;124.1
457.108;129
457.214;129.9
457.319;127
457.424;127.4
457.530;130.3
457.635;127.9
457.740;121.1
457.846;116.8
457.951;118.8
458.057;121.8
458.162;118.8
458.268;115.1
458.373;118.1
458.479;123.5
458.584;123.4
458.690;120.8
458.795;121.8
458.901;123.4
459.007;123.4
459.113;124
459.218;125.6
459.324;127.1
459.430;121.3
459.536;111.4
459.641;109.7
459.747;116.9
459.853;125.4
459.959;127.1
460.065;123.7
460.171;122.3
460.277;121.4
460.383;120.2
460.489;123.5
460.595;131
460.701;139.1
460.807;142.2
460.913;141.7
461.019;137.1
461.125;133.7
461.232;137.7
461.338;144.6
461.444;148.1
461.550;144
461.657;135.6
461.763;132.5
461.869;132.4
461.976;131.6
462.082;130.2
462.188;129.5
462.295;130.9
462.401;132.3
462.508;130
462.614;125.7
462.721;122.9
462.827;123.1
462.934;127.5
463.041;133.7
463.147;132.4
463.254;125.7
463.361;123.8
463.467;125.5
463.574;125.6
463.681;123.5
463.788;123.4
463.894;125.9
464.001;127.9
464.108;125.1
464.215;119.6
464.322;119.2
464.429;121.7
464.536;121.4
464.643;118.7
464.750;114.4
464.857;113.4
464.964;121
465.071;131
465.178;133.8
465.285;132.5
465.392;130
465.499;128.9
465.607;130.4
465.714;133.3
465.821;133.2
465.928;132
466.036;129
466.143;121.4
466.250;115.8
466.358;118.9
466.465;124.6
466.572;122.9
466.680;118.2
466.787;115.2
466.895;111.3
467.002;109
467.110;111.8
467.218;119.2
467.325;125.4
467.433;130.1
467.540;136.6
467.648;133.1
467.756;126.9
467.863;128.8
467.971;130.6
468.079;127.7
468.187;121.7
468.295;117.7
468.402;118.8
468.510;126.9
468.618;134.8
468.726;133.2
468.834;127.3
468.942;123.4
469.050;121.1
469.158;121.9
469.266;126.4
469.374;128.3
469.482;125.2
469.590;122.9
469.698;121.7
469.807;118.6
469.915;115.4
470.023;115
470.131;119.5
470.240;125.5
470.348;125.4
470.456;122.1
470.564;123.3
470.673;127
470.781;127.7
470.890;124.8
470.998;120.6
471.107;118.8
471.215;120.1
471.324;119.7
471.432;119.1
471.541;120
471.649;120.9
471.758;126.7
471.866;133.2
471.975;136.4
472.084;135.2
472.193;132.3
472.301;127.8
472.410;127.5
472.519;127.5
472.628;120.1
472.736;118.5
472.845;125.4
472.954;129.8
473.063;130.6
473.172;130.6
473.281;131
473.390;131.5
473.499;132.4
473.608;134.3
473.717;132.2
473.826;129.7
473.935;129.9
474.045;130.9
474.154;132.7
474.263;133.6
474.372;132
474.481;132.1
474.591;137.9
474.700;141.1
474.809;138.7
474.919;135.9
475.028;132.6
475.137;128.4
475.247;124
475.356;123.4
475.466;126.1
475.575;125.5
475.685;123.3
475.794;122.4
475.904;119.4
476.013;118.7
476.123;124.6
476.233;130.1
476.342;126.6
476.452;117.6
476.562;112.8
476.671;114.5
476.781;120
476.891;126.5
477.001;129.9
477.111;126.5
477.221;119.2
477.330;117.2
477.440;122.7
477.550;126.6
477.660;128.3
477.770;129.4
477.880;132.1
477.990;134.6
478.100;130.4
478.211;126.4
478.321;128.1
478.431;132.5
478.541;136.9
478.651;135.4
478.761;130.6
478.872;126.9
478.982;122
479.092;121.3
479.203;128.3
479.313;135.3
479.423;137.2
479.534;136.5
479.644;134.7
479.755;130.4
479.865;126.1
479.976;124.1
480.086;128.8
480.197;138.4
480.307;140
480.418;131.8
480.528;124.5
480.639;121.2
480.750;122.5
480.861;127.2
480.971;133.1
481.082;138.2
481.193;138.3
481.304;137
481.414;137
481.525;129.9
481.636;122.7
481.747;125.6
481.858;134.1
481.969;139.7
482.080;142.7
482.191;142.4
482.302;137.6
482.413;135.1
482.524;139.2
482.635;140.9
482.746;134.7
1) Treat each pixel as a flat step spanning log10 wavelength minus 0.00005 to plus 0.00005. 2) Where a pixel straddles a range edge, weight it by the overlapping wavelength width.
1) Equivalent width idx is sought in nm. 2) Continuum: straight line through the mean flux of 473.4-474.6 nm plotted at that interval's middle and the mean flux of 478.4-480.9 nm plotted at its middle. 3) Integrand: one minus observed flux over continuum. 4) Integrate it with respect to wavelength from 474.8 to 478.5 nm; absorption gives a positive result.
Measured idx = 0.16 nm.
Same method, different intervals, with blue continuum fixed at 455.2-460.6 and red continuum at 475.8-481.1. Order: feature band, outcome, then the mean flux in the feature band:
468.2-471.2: 0.047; 123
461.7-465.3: -0.065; 126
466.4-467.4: 0.055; 118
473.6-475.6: -0.081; 132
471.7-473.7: -0.054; 130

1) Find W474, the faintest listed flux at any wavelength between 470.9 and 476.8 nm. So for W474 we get 112.8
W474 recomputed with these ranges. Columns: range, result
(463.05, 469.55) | 109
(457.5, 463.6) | 109.7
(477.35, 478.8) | 122.7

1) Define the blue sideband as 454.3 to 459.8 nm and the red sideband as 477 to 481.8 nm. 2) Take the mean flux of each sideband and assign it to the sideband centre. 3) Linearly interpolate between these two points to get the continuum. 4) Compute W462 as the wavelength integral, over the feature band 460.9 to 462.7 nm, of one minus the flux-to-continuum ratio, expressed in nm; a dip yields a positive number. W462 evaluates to -0.16 nm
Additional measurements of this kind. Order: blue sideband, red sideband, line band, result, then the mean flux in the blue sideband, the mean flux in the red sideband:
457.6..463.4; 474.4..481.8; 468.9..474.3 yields 0.09 nm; 127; 128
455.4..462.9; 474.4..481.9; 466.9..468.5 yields 0.04 nm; 126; 129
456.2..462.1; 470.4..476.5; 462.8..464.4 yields 0.02 nm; 127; 128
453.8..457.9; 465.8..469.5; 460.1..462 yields -0.17 nm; 123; 124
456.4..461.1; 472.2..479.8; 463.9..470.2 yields 0.12 nm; 124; 128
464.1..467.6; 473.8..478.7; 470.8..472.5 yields 0.00 nm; 123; 128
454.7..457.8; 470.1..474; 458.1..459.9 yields 0.05 nm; 123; 127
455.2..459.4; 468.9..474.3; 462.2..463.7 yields -0.04 nm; 123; 126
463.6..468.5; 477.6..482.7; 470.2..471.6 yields 0.05 nm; 124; 132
